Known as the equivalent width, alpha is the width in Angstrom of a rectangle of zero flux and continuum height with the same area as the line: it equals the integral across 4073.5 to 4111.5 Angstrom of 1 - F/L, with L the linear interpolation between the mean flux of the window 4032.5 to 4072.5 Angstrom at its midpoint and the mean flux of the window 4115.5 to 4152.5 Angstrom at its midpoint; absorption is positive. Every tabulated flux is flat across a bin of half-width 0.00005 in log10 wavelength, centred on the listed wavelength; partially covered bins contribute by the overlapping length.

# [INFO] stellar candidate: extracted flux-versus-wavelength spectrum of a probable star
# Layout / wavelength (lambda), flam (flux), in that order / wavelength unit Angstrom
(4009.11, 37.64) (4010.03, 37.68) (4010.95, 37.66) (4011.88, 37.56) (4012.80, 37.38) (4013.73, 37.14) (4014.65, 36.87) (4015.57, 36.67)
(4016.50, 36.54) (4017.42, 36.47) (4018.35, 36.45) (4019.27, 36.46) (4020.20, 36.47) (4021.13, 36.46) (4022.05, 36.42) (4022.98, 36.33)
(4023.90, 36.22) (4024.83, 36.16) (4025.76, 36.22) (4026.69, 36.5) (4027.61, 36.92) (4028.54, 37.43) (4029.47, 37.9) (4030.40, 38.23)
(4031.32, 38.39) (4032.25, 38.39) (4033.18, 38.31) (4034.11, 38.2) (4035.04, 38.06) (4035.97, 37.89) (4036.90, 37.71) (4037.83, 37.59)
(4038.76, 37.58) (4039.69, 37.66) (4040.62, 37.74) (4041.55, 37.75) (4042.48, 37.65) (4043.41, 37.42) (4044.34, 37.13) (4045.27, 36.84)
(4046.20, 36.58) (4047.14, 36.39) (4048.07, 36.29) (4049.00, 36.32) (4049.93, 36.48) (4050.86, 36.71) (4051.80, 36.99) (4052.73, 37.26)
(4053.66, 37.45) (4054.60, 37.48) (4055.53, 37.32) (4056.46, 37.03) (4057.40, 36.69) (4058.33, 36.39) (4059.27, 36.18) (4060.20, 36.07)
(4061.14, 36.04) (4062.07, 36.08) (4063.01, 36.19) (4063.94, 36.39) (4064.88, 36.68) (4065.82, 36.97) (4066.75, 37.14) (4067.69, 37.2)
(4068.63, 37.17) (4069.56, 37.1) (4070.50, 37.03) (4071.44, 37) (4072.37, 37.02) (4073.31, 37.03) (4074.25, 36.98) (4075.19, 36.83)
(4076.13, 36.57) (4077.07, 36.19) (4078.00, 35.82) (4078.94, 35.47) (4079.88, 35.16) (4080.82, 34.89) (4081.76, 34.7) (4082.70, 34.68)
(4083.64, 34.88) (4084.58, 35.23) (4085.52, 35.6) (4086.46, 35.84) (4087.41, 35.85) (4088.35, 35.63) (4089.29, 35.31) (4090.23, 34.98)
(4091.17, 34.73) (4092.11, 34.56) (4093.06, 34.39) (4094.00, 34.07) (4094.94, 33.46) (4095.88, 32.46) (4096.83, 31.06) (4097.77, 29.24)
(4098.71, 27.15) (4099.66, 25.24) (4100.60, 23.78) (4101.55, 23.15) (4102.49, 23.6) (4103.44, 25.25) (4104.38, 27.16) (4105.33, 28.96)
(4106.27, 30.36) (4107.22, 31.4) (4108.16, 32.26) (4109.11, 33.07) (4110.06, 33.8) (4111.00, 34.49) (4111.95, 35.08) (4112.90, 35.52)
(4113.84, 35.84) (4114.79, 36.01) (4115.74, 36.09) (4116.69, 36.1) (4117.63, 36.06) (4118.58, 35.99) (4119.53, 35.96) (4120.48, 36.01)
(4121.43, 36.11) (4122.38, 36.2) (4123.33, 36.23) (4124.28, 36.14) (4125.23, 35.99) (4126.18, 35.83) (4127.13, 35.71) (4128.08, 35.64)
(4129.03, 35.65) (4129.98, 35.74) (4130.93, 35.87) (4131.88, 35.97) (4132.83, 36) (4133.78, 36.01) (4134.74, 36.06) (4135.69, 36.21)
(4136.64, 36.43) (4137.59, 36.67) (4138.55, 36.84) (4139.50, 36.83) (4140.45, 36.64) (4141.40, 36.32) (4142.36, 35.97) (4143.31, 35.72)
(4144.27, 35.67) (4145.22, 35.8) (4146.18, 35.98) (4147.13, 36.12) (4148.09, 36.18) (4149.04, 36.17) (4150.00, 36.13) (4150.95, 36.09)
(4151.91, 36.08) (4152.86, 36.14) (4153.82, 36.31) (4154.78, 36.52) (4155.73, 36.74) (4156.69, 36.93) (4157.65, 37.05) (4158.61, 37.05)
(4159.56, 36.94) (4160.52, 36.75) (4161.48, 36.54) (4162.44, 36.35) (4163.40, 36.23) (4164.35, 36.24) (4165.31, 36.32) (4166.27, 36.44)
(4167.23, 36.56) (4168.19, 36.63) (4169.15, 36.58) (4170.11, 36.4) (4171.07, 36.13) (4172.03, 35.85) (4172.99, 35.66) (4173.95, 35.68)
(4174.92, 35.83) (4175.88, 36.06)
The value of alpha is 4.1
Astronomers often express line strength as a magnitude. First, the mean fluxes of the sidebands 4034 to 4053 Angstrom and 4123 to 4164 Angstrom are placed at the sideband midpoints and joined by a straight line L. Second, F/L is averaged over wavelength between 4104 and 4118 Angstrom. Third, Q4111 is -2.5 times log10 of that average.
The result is 0.09 mag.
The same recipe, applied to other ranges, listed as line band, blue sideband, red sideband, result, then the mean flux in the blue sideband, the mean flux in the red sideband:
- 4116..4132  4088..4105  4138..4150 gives -0.07 mag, 30.2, 36.2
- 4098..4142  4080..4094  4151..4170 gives 0.06 mag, 35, 36.5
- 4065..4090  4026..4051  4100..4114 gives -0.09 mag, 37.4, 30.1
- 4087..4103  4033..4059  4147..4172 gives 0.19 mag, 37.2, 36.4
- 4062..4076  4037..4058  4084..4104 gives -0.07 mag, 37.1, 31.4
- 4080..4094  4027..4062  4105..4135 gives 0.03 mag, 37.2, 35.1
